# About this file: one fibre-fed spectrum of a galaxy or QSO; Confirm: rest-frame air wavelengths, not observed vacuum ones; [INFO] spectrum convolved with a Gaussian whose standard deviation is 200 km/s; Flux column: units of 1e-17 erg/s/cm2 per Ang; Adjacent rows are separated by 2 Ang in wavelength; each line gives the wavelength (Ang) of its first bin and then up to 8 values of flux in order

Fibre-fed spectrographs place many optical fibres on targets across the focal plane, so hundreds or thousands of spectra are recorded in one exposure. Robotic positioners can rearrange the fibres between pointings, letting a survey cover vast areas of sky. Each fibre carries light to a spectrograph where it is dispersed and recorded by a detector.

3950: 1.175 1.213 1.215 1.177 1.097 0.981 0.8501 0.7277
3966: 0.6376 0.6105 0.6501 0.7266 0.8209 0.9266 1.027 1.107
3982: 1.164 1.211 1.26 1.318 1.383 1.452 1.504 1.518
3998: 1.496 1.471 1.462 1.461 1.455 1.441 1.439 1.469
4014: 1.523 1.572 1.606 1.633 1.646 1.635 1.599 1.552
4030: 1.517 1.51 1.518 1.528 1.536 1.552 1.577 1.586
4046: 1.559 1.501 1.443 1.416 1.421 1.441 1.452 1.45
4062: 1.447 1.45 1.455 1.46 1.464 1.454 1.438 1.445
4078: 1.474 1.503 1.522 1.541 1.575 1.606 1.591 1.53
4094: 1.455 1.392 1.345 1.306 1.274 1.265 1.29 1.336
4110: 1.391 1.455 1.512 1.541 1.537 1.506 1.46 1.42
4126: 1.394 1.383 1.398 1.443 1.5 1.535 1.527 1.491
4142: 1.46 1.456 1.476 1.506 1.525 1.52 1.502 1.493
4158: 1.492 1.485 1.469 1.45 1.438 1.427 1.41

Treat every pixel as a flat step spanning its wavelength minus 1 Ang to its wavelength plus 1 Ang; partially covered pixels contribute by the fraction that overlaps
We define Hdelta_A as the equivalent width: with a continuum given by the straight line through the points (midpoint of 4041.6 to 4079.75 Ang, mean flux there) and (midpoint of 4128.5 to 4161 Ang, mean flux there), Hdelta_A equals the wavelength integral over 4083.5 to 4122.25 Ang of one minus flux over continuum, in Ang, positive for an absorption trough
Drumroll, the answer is 0.9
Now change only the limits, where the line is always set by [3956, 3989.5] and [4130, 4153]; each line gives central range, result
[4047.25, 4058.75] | -2.2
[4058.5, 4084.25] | -4.0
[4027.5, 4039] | -3.8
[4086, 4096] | -1.5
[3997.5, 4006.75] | -3.7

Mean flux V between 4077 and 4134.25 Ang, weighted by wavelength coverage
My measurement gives 1.45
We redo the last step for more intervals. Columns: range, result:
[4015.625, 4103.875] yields 1.5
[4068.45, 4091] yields 1.51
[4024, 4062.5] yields 1.51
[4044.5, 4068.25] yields 1.46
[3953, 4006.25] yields 1.13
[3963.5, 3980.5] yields 0.797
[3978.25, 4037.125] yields 1.46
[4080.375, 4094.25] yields 1.55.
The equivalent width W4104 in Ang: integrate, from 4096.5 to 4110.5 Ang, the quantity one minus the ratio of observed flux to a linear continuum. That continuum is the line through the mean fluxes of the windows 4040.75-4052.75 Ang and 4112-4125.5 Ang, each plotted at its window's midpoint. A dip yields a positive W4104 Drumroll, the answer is 1.7 Ang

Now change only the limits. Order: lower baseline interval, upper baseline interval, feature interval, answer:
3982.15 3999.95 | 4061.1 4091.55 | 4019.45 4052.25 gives -2.4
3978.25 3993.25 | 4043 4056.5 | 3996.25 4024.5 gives -3.6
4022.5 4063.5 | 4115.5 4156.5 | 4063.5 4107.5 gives 1.5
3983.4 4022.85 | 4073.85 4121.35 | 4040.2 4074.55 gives -0.4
